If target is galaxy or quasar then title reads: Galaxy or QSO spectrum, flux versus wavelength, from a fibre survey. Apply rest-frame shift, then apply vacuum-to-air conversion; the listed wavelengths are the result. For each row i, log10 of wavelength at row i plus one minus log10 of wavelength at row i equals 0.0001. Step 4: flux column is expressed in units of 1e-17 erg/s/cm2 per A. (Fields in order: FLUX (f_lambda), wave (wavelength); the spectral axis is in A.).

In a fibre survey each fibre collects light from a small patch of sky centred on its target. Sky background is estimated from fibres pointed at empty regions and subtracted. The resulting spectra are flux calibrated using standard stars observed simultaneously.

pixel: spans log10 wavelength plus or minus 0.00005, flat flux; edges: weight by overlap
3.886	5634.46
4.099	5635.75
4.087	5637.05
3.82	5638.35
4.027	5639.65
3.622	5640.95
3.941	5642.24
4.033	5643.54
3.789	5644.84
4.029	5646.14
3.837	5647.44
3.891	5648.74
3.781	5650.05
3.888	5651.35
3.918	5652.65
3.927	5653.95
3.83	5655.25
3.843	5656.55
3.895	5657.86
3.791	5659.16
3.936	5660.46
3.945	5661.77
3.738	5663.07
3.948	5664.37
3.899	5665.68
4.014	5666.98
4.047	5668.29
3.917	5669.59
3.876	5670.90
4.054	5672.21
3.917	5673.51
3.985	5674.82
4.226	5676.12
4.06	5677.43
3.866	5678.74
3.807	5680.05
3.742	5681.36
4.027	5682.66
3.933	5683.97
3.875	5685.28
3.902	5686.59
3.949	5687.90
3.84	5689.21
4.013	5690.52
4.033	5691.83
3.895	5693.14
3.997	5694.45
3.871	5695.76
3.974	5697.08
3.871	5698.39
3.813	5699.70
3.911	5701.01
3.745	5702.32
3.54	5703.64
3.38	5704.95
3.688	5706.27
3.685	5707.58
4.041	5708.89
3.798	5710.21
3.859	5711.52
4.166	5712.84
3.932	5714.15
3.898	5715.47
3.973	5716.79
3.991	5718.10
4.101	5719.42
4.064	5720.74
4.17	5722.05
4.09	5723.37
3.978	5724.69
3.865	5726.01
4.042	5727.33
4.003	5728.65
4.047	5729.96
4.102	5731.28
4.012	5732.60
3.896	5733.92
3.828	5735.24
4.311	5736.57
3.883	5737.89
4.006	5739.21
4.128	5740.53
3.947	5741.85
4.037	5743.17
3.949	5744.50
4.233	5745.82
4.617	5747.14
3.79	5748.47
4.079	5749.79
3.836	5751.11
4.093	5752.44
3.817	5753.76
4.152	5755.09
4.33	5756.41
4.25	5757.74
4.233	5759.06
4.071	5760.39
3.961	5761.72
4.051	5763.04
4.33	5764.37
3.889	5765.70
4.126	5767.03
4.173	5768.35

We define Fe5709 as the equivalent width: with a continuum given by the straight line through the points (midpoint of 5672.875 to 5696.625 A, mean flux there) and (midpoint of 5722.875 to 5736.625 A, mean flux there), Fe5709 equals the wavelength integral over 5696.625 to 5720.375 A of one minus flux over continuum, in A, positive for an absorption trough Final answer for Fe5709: 0.7 A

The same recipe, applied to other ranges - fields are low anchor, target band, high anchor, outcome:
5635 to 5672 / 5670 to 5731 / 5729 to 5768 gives 1.0 A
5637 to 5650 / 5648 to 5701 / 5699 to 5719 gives -0.8 A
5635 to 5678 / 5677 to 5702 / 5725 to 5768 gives 0.4 A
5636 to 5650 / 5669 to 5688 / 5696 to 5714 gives -0.4 A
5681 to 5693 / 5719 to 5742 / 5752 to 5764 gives 0.1 A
